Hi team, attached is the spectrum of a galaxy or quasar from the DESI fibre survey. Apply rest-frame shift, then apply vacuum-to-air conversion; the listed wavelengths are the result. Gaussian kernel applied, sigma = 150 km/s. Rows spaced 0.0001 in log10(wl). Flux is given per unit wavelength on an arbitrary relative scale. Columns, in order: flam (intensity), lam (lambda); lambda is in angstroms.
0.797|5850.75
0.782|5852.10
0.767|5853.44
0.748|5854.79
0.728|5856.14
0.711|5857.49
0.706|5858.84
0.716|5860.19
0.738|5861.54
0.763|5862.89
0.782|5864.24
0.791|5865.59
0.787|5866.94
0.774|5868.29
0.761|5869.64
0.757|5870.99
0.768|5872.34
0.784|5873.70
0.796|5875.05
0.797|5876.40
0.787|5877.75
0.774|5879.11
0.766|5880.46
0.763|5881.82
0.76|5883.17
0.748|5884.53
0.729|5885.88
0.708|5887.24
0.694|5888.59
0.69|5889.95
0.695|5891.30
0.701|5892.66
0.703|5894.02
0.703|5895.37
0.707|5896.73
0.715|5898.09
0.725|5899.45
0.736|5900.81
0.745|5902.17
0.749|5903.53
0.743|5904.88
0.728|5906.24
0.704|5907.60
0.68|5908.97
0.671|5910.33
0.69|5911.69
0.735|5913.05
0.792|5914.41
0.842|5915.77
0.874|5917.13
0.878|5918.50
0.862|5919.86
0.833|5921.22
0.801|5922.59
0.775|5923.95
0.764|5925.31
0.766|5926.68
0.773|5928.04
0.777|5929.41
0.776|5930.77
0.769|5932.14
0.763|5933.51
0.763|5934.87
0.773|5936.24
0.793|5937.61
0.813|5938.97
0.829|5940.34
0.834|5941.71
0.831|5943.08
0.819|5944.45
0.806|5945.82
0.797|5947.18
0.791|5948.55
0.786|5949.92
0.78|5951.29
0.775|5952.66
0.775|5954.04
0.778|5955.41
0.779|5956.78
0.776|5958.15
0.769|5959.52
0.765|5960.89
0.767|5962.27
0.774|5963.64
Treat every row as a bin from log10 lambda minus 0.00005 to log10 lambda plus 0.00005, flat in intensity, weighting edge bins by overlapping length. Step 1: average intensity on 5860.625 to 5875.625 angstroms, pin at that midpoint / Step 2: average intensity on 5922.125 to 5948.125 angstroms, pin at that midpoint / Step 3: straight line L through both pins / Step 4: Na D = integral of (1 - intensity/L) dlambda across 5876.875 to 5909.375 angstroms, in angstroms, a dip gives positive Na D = 2.1 angstroms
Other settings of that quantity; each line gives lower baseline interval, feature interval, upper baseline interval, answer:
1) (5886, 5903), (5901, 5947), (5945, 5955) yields -1.74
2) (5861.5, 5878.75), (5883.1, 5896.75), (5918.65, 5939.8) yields 1.23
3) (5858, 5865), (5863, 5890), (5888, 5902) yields -1.35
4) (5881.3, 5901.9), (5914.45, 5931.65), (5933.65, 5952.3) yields -0.92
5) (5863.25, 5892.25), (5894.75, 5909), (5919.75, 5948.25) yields 0.92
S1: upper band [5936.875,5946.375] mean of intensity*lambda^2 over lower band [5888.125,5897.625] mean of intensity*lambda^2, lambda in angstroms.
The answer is 1.2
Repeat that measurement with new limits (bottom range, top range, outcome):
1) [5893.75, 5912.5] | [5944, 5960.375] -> 1.12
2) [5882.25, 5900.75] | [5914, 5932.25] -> 1.14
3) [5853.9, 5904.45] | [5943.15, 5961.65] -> 1.08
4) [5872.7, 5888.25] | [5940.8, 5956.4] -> 1.07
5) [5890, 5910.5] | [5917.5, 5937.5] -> 1.12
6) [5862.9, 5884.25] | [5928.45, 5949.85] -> 1.05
